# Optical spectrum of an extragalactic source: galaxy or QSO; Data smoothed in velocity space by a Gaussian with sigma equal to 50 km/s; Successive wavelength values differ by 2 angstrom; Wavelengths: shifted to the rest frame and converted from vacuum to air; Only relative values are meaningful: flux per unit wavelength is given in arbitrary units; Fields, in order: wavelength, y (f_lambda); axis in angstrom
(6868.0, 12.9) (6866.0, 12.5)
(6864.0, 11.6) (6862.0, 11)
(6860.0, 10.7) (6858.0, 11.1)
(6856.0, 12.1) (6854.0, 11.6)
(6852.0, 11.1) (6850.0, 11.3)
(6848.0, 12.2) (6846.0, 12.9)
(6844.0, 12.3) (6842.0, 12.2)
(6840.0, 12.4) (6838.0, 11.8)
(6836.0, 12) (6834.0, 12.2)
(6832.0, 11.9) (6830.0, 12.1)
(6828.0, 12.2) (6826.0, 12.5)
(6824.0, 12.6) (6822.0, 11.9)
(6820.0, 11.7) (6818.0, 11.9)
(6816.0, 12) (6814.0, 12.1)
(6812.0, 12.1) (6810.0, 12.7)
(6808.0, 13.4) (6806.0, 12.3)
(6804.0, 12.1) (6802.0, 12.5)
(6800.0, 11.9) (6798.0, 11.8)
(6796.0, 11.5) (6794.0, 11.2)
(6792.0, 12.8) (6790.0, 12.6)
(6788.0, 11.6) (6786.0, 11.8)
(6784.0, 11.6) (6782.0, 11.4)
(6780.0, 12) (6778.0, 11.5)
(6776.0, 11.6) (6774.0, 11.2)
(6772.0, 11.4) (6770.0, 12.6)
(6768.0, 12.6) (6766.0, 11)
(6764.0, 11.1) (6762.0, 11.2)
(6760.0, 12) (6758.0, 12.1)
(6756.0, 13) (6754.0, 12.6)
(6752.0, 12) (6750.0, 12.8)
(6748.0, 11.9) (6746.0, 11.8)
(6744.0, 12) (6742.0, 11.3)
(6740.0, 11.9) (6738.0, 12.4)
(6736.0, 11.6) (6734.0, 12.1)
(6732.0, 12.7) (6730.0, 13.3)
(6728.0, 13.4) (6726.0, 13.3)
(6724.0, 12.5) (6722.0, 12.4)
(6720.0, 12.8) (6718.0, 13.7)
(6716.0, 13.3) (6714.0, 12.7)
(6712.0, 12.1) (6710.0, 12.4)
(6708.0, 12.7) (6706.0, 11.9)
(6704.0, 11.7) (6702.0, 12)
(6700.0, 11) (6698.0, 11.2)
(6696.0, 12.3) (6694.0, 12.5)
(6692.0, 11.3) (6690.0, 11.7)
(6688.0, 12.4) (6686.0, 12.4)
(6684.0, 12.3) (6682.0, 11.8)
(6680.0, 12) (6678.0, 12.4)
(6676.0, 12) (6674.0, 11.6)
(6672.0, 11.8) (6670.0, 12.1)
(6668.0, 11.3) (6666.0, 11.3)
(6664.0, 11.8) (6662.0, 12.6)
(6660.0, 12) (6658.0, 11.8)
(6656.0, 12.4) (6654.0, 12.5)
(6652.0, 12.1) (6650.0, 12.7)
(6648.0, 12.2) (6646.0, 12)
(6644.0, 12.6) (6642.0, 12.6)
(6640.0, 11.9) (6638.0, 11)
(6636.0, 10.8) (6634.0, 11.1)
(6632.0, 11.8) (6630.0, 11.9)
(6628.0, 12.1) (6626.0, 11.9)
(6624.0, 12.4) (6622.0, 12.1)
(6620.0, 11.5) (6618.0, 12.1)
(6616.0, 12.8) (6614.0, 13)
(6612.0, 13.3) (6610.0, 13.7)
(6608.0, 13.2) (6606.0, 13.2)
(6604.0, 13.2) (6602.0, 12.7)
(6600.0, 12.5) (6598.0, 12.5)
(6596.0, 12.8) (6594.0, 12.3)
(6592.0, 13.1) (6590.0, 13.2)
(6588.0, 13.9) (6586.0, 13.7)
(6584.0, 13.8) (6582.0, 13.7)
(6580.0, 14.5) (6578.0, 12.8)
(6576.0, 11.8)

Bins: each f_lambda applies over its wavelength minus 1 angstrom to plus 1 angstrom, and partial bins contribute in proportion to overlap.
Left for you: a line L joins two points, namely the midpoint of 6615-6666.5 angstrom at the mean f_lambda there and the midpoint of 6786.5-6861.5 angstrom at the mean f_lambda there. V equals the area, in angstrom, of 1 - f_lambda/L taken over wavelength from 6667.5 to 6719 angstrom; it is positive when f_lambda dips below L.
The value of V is -0.4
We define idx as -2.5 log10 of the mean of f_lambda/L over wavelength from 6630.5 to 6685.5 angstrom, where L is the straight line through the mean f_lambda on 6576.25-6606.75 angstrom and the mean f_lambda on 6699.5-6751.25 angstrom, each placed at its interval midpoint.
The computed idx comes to 0.07 mag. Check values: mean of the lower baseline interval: 13.2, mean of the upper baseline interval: 12.4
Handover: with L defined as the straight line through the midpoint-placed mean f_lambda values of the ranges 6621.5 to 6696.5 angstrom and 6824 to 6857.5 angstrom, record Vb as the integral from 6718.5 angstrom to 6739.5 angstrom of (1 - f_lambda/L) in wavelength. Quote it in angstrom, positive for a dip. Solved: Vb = -1.1 angstrom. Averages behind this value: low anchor 12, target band 12.7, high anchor 12.1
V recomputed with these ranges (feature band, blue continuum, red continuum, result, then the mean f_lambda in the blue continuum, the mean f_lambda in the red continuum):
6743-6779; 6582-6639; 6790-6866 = 0.80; 12.6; 12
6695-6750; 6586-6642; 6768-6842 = -0.44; 12.5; 12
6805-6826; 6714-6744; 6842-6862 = -0.56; 12.6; 11.7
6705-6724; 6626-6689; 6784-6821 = -1.00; 12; 12.1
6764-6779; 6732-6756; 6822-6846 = 0.59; 12.1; 12.2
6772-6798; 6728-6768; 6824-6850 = 0.89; 12.1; 12.2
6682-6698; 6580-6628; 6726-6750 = 0.59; 12.9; 12.3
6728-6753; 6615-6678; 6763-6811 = -0.55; 12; 11.9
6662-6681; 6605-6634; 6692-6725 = 0.78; 12.5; 12.3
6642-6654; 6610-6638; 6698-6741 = -0.18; 12.1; 12.4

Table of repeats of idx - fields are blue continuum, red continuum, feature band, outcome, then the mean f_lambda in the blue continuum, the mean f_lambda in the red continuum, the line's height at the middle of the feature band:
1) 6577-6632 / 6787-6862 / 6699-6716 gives 0.03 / 12.9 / 12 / 12.5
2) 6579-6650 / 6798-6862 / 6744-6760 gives 0.00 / 12.6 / 12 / 12.2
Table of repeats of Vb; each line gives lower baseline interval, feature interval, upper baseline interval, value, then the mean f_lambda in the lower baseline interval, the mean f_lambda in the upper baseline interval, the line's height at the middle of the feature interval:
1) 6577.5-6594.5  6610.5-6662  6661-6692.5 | 2.04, 13.5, 11.9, 12.6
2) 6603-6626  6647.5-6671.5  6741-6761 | 0.93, 12.7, 12.2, 12.5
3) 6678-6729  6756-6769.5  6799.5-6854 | 0.48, 12.3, 12.2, 12.2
